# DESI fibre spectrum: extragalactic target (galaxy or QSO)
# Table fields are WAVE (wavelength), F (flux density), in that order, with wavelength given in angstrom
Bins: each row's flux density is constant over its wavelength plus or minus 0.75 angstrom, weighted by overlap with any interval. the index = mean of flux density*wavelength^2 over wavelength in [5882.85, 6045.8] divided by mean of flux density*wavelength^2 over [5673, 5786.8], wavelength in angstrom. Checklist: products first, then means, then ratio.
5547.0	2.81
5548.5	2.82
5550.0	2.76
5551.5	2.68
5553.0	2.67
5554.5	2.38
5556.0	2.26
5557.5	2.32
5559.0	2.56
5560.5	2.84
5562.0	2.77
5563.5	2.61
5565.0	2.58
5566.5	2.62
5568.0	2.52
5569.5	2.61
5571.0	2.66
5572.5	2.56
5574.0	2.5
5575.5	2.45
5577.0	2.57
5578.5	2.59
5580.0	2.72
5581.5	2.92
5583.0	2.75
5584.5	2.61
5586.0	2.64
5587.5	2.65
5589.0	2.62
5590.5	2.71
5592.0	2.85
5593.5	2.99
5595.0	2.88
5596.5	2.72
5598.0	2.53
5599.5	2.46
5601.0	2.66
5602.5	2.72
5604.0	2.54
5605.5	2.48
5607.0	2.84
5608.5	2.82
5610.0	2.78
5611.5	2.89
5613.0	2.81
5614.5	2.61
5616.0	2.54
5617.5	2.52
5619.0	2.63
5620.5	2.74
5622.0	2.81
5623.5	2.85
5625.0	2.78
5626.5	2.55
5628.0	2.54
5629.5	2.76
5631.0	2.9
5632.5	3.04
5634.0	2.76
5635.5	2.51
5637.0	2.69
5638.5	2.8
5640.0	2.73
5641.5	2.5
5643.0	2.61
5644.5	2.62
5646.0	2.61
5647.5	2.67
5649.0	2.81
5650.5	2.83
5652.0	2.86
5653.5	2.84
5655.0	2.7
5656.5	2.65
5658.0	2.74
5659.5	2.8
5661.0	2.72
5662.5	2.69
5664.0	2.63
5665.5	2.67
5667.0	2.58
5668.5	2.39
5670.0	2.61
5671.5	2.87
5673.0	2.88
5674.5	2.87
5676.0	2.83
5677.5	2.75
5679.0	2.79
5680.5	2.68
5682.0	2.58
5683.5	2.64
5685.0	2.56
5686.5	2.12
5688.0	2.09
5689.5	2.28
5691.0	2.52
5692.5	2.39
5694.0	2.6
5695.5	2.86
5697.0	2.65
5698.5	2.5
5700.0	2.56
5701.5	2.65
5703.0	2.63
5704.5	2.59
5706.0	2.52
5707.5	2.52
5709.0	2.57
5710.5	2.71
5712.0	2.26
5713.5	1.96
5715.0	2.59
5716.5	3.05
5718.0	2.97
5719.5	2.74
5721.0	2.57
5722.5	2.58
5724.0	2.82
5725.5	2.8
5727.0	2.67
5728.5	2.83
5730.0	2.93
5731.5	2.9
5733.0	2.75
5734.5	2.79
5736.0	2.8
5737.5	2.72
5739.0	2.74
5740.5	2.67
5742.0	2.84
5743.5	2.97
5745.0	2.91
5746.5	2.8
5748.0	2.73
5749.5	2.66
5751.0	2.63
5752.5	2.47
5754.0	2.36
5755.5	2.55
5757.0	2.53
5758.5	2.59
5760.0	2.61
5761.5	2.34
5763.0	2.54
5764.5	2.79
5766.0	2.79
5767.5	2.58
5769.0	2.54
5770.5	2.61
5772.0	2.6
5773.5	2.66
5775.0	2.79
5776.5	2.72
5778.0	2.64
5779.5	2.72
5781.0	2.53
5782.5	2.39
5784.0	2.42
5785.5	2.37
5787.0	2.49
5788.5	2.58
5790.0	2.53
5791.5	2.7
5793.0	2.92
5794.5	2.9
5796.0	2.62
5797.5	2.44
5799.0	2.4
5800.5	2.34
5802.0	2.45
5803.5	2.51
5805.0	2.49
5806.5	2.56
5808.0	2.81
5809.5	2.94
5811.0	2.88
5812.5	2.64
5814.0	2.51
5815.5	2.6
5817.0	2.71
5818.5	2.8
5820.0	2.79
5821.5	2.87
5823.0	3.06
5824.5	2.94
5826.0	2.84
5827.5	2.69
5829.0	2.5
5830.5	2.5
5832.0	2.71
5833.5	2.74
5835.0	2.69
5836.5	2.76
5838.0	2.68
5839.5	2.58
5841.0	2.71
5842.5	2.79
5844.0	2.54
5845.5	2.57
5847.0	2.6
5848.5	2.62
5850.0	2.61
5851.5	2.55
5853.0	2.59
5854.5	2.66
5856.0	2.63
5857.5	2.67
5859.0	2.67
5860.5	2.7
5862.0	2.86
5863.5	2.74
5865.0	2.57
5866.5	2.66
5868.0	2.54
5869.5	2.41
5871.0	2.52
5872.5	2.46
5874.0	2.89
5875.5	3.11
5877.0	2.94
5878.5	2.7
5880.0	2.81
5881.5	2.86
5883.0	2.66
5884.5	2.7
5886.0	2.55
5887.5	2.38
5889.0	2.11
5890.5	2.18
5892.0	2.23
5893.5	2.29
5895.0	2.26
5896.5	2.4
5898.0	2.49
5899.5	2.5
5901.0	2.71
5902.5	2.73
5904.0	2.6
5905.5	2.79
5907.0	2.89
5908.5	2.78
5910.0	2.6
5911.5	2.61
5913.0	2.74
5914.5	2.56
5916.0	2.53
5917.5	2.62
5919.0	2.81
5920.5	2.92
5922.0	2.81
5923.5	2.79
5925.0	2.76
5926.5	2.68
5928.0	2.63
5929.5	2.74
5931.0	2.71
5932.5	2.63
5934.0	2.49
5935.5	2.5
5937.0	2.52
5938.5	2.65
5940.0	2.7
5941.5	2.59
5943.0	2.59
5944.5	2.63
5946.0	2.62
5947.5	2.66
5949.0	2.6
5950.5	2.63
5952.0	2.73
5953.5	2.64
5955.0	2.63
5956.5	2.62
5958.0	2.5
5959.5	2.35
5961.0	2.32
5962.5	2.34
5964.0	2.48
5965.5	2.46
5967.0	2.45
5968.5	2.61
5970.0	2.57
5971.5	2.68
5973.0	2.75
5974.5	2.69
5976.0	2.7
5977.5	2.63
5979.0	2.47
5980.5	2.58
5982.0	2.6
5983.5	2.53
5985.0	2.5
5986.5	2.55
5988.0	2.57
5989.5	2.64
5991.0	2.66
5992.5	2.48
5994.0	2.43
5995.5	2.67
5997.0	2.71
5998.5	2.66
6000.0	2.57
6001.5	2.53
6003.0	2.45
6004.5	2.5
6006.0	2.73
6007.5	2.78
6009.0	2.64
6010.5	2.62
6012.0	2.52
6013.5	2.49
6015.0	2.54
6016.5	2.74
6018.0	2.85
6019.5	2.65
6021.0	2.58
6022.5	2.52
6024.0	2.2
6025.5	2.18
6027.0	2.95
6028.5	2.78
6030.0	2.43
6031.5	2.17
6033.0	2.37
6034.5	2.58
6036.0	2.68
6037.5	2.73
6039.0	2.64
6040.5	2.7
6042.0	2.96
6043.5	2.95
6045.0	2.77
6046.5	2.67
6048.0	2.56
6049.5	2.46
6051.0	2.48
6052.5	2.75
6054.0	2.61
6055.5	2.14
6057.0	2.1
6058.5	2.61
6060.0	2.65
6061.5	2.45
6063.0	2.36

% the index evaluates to 1.07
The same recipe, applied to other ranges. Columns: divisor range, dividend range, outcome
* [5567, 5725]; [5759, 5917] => 1.06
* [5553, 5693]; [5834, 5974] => 1.09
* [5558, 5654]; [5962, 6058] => 1.10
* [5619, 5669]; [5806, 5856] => 1.06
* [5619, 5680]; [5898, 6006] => 1.07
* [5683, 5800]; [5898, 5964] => 1.07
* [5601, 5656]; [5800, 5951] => 1.06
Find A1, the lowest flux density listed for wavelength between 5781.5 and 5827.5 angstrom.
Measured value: 2.34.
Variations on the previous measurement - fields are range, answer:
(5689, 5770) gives 1.96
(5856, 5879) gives 2.41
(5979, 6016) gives 2.43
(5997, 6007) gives 2.45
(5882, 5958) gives 2.11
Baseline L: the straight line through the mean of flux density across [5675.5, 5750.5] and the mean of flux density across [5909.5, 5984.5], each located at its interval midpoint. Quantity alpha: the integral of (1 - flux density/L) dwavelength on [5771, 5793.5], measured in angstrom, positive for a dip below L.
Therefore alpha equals 0.3 angstrom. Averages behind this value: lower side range 2.65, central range 2.6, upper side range 2.61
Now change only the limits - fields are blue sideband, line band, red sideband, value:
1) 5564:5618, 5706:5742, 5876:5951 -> -0.63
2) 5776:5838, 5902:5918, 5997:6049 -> -0.28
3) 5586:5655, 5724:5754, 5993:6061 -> -0.96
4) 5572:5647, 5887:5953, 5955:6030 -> -0.20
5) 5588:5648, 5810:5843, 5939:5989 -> -1.29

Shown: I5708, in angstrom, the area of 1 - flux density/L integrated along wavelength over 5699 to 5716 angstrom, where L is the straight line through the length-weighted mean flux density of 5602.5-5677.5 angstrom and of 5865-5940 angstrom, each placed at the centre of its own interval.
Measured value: 1.1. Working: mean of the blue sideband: 2.71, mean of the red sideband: 2.62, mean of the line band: 2.51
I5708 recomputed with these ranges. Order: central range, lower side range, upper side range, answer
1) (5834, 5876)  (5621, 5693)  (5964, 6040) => -0.6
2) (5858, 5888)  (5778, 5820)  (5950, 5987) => -1.2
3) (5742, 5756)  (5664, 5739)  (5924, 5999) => -0.3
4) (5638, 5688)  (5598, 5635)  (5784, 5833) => 0.3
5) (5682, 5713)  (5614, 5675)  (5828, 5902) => 2.0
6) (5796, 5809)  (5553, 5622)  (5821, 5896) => 0.6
